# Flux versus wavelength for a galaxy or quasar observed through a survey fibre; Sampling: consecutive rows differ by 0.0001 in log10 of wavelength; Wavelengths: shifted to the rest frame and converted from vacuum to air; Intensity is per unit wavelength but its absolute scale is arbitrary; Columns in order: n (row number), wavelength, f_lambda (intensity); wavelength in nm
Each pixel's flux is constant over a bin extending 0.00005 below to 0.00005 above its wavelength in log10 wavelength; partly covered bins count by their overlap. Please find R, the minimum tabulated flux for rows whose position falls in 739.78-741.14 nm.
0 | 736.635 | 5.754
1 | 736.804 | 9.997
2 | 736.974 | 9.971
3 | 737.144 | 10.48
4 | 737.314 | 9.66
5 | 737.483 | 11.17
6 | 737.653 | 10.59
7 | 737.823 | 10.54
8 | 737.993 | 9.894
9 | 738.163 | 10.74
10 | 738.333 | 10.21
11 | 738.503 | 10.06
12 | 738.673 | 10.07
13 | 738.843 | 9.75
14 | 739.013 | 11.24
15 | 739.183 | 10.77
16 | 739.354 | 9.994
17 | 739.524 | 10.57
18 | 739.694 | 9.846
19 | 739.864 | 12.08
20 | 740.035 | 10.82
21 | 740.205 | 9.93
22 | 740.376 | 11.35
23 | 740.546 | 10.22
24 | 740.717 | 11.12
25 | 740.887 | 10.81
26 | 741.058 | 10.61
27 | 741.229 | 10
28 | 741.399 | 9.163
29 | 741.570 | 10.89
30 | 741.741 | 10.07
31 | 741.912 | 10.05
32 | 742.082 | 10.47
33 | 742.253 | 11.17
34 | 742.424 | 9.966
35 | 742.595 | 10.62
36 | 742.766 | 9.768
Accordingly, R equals 9.93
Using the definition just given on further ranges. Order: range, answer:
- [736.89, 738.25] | 9.66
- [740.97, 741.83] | 9.163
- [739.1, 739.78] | 9.846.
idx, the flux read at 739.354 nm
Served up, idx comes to 9.994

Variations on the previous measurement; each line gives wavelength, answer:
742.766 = 9.768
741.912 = 10.05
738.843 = 9.75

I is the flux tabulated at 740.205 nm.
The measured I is 9.93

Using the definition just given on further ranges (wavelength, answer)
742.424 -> 9.966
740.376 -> 11.35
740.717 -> 11.12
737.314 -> 9.66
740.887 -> 10.81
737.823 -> 10.54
